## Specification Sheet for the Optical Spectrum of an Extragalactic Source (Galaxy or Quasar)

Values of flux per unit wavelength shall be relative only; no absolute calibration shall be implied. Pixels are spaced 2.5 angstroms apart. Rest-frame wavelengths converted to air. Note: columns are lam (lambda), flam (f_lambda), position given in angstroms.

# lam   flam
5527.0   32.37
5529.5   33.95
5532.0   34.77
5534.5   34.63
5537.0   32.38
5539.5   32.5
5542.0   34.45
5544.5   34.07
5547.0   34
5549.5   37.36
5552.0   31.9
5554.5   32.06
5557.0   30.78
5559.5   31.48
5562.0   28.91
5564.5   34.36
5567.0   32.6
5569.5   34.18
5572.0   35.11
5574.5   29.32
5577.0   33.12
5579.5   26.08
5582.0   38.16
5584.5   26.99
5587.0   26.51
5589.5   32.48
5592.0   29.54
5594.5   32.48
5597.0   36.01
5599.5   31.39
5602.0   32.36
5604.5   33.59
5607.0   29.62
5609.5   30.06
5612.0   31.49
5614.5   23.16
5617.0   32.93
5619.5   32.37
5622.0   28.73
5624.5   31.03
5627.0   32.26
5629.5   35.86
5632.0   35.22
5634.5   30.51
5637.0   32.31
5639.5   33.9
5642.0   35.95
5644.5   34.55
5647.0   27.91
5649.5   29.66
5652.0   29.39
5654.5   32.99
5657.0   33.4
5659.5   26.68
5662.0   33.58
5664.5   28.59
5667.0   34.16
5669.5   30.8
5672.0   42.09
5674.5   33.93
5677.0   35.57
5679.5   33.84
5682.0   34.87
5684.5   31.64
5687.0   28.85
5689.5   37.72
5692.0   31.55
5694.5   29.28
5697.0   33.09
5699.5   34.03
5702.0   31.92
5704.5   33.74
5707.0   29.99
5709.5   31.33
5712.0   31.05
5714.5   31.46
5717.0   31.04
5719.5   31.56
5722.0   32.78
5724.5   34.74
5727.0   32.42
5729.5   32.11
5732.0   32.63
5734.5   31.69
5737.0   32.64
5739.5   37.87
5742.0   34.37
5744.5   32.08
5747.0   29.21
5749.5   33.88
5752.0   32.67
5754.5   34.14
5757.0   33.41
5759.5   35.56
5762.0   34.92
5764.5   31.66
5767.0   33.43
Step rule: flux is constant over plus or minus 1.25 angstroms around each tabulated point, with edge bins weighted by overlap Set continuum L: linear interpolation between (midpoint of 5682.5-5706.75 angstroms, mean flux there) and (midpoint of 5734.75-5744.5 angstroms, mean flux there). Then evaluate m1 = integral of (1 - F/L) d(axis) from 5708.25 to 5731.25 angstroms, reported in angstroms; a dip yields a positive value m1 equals 0.9 angstroms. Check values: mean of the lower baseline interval 32.4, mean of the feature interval 32.1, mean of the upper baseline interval 34.3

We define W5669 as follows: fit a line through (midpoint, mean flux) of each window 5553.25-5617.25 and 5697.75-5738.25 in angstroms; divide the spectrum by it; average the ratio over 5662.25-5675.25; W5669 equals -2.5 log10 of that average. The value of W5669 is -0.07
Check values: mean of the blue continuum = 31.3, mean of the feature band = 33.9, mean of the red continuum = 32.2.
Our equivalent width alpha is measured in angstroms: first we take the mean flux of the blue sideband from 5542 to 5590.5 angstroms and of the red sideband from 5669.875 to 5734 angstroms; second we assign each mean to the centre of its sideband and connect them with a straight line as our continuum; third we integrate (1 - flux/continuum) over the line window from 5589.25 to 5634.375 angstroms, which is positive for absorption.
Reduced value 1.03 angstroms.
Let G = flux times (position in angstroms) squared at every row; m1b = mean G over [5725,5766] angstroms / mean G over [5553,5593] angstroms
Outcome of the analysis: 1.13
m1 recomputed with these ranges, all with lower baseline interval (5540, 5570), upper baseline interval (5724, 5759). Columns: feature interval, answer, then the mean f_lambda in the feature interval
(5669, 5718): 0.26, 32.9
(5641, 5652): 0.48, 31.6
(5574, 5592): 1.44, 30.4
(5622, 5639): 0.22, 32.6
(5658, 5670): 0.82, 30.8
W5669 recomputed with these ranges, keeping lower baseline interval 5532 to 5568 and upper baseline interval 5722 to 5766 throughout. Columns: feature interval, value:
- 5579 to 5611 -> 0.06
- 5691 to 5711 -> 0.05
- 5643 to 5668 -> 0.07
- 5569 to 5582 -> 0.03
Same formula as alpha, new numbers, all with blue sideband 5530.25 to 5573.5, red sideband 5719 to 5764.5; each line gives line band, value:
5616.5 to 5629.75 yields 0.5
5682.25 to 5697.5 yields 0.5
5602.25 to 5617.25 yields 1.4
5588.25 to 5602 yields 0.4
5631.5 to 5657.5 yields 0.8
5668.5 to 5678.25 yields -0.7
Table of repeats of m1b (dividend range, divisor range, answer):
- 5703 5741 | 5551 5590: 1.09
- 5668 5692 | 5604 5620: 1.16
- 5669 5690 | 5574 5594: 1.17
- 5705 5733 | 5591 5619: 1.07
